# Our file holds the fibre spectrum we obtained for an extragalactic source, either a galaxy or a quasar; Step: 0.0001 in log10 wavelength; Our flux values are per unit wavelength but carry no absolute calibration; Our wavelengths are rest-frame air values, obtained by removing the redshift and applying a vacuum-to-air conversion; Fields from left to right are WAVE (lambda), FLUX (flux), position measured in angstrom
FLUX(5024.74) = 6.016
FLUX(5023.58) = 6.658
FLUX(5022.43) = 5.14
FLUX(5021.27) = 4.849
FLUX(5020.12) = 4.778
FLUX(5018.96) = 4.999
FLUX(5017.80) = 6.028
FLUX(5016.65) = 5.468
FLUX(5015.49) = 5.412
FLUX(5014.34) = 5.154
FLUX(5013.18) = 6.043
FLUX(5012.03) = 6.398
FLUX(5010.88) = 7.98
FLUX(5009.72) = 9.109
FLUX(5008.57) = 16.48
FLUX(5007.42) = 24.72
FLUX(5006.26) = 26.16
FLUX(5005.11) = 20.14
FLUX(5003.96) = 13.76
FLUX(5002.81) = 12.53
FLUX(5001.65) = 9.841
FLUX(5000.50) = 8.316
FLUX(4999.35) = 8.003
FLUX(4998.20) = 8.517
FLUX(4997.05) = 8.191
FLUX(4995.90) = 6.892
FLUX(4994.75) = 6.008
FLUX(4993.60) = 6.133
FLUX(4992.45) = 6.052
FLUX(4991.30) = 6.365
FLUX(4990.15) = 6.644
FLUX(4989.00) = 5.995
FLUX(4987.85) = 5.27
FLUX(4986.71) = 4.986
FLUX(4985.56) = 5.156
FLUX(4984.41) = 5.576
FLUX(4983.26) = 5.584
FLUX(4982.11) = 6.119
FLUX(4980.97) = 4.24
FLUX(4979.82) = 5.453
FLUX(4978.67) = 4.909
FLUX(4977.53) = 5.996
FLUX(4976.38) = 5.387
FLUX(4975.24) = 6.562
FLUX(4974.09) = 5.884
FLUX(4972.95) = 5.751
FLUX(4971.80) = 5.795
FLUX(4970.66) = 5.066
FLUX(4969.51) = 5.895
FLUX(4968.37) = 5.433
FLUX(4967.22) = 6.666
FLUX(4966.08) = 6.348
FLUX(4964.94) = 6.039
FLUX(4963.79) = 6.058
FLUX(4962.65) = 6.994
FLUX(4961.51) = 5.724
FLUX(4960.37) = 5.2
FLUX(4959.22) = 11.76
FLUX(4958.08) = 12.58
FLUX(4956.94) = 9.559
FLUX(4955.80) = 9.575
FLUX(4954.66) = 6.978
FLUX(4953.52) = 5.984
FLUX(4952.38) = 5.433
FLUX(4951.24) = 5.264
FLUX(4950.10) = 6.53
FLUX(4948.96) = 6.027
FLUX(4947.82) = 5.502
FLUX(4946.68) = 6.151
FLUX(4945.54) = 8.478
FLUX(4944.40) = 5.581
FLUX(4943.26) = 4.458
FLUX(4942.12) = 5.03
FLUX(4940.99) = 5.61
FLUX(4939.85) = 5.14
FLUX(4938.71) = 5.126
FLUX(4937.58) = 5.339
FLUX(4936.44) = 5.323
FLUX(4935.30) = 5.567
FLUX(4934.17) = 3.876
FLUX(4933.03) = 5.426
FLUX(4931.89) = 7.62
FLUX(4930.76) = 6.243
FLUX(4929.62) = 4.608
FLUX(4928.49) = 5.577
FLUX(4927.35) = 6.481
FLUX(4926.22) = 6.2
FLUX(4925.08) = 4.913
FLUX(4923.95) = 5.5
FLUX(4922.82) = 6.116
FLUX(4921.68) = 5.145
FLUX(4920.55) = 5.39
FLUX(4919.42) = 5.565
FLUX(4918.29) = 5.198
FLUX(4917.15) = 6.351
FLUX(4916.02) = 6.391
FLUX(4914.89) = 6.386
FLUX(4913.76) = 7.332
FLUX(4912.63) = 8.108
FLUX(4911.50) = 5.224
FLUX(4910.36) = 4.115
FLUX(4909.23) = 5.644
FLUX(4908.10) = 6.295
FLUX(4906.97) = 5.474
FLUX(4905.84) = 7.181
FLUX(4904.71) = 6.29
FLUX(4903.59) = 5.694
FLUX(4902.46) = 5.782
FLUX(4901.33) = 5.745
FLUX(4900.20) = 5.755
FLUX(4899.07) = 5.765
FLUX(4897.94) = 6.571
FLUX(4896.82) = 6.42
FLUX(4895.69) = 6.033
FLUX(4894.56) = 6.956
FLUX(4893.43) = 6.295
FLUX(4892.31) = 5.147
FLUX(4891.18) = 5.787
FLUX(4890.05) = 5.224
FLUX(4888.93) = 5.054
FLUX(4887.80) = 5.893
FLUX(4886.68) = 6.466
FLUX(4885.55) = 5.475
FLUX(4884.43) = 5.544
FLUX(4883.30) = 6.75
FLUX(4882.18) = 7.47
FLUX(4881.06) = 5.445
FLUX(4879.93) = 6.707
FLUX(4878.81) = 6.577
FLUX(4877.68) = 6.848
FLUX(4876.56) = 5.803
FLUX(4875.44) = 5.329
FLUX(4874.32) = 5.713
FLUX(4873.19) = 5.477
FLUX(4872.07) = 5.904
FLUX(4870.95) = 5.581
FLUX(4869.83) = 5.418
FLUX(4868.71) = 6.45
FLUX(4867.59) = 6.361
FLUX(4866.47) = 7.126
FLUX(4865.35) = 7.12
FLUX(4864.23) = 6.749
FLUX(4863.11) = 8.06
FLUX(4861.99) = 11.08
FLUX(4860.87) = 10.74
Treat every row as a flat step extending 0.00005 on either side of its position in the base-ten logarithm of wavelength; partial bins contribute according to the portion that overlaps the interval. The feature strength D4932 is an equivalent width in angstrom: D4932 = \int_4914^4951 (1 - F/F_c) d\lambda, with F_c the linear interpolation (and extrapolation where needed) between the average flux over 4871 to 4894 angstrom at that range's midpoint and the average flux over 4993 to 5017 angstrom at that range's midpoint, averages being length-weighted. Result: 9.88 angstrom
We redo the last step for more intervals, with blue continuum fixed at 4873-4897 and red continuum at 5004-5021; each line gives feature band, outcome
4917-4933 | 3.7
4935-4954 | 5.8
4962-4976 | 4.7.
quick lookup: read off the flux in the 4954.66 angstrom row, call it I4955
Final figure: 6.978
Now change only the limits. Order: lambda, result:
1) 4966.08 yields 6.348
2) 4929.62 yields 4.608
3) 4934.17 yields 3.876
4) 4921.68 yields 5.145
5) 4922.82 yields 6.116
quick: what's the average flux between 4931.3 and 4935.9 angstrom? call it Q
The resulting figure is 5.62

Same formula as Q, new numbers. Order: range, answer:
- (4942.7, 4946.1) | 6.17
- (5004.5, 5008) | 23.6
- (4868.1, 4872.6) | 5.85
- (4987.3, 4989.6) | 5.64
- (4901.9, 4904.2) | 5.77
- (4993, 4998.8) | 7.15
